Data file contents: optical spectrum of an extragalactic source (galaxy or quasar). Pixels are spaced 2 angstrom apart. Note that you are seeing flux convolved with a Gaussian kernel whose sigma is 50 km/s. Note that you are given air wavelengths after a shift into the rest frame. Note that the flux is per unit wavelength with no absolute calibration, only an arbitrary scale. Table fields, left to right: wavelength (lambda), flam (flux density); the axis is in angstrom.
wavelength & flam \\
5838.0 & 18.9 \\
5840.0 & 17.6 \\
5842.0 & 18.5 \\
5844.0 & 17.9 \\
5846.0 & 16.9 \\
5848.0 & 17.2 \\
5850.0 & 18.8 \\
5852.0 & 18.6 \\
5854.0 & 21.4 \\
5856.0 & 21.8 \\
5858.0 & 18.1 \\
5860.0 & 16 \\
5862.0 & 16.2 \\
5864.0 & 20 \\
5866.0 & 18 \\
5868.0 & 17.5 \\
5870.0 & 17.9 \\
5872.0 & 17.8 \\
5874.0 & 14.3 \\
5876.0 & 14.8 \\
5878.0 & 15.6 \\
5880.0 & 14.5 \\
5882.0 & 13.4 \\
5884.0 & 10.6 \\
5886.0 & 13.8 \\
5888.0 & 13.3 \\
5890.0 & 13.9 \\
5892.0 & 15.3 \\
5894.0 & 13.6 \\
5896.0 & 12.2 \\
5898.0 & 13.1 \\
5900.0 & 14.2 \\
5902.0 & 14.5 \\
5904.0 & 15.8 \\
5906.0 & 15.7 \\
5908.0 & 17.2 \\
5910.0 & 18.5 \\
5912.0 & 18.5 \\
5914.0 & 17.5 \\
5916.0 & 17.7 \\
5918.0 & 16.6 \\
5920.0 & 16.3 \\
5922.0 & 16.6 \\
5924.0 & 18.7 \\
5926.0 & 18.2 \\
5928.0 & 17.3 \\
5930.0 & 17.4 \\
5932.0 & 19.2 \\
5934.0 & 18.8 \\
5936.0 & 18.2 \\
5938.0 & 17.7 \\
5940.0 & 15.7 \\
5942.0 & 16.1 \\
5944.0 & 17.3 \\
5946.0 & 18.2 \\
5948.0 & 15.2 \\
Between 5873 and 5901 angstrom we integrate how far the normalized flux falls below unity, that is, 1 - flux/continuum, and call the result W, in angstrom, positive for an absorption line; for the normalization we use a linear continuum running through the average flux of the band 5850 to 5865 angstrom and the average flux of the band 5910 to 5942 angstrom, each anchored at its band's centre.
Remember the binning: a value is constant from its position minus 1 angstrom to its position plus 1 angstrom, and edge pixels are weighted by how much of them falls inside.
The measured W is 7.0 angstrom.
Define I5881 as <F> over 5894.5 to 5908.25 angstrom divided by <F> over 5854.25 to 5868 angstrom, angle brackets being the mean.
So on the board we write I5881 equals 0.79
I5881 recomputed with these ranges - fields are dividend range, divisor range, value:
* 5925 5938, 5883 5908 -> 1.30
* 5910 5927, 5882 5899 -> 1.33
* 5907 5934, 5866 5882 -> 1.11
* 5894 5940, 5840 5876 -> 0.93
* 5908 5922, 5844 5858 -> 0.92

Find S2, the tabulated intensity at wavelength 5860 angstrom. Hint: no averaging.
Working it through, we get 16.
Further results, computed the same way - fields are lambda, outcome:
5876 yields 14.8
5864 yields 20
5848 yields 17.2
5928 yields 17.3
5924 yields 18.7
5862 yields 16.2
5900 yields 14.2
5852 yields 18.6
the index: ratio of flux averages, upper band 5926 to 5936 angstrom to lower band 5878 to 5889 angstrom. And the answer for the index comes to 1.4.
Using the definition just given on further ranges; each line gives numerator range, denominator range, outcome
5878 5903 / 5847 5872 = 0.74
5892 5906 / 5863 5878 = 0.83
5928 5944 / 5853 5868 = 0.94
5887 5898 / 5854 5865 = 0.73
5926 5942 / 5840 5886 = 1.04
